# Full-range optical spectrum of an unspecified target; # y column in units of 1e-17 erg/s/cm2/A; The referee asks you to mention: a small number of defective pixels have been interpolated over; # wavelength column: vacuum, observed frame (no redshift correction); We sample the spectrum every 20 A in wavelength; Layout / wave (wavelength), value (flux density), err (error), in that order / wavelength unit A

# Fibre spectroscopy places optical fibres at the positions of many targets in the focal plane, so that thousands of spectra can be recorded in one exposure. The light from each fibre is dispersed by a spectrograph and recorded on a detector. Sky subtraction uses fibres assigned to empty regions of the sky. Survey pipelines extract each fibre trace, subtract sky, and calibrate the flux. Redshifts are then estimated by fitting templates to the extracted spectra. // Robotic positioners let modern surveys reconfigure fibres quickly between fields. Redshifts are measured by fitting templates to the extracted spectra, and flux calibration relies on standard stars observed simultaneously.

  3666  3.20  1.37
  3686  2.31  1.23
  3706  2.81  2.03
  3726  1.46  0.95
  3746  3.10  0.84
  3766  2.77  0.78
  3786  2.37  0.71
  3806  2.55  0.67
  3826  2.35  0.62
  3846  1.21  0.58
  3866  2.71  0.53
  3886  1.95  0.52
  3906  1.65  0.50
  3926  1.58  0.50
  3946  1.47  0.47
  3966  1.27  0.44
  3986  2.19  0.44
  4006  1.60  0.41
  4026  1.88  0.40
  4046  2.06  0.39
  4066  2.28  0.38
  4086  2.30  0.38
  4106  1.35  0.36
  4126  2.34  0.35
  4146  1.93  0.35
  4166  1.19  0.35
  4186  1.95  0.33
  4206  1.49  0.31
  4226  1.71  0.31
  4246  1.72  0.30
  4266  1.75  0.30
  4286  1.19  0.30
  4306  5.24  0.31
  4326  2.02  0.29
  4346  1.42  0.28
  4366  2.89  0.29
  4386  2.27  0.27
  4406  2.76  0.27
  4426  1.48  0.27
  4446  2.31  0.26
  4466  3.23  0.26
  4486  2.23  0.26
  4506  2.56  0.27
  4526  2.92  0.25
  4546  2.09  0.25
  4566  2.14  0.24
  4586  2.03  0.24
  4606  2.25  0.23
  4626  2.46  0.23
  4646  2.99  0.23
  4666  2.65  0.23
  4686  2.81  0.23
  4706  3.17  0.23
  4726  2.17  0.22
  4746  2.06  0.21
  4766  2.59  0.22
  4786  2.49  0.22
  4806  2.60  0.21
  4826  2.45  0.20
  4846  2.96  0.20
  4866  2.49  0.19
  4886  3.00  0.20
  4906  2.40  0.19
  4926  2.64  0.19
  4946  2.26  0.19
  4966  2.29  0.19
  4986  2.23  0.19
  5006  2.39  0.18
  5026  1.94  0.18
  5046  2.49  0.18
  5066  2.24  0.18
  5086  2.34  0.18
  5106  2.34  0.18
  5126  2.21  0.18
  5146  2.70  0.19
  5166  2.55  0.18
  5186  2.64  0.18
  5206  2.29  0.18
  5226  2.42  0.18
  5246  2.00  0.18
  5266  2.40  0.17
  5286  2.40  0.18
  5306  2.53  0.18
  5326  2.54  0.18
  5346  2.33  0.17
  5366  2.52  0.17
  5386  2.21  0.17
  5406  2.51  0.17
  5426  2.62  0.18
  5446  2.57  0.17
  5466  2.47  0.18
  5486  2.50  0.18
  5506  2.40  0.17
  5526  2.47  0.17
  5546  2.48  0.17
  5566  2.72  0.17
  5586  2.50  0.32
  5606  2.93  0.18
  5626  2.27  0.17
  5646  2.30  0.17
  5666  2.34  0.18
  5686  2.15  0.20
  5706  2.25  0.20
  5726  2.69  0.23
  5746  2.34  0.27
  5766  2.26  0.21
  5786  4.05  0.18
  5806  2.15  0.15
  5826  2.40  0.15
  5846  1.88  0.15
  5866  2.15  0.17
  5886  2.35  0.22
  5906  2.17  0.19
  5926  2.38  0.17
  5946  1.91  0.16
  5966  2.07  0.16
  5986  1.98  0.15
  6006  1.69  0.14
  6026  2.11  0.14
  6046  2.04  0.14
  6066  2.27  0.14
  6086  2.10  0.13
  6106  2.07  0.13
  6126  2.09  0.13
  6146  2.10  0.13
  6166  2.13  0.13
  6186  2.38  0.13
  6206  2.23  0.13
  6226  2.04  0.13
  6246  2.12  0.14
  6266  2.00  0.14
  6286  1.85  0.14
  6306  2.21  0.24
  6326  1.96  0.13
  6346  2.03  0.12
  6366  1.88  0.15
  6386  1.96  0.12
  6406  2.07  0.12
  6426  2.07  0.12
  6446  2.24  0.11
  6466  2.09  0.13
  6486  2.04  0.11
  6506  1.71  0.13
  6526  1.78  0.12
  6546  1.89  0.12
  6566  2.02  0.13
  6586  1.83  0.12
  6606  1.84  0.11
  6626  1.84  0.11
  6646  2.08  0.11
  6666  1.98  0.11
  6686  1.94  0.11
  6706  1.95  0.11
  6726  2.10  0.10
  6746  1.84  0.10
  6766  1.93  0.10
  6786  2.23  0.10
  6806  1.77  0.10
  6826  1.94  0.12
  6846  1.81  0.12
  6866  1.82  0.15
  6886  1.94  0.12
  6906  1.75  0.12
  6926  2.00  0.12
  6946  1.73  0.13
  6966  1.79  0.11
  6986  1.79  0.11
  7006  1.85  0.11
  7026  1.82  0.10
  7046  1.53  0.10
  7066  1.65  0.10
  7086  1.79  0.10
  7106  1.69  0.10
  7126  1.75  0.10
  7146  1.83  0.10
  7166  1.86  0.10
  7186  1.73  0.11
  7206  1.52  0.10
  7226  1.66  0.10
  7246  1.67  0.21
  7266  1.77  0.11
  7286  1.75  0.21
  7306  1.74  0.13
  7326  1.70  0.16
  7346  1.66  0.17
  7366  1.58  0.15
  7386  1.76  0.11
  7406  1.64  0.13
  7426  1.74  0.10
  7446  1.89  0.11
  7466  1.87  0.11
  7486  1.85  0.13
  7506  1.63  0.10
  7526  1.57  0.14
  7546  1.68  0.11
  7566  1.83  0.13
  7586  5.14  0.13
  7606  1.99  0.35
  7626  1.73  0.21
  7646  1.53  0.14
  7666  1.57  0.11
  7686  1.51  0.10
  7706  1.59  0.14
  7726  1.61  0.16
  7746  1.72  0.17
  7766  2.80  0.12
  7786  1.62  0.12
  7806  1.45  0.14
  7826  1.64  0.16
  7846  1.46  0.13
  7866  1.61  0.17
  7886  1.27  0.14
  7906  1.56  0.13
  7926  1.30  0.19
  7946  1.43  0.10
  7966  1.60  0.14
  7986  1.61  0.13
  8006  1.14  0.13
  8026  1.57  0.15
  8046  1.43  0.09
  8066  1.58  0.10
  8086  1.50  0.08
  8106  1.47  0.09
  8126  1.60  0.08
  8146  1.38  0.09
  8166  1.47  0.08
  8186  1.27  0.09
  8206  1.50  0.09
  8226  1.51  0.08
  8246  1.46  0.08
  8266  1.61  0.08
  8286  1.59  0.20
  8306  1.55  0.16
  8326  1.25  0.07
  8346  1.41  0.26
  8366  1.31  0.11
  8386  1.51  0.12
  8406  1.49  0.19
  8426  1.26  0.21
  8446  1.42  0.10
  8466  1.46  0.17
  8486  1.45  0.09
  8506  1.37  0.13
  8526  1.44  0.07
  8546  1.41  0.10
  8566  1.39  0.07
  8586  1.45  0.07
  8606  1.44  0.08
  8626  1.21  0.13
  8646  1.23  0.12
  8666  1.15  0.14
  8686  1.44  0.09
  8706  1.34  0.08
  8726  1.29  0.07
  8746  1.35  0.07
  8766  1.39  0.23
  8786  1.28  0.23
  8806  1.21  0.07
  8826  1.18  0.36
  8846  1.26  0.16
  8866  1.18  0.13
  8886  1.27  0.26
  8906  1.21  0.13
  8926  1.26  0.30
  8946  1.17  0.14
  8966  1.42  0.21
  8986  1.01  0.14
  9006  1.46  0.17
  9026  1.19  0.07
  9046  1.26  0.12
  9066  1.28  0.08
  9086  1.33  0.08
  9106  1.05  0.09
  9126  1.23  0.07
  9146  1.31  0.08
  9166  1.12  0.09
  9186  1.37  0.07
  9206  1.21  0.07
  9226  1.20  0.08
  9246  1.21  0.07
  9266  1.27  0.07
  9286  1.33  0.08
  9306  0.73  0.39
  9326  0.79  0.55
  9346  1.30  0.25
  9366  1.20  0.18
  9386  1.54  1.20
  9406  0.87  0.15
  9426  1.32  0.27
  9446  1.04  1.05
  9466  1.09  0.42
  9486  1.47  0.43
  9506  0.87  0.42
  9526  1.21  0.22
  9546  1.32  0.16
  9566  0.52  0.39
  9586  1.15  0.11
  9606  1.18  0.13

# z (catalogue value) 0.15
